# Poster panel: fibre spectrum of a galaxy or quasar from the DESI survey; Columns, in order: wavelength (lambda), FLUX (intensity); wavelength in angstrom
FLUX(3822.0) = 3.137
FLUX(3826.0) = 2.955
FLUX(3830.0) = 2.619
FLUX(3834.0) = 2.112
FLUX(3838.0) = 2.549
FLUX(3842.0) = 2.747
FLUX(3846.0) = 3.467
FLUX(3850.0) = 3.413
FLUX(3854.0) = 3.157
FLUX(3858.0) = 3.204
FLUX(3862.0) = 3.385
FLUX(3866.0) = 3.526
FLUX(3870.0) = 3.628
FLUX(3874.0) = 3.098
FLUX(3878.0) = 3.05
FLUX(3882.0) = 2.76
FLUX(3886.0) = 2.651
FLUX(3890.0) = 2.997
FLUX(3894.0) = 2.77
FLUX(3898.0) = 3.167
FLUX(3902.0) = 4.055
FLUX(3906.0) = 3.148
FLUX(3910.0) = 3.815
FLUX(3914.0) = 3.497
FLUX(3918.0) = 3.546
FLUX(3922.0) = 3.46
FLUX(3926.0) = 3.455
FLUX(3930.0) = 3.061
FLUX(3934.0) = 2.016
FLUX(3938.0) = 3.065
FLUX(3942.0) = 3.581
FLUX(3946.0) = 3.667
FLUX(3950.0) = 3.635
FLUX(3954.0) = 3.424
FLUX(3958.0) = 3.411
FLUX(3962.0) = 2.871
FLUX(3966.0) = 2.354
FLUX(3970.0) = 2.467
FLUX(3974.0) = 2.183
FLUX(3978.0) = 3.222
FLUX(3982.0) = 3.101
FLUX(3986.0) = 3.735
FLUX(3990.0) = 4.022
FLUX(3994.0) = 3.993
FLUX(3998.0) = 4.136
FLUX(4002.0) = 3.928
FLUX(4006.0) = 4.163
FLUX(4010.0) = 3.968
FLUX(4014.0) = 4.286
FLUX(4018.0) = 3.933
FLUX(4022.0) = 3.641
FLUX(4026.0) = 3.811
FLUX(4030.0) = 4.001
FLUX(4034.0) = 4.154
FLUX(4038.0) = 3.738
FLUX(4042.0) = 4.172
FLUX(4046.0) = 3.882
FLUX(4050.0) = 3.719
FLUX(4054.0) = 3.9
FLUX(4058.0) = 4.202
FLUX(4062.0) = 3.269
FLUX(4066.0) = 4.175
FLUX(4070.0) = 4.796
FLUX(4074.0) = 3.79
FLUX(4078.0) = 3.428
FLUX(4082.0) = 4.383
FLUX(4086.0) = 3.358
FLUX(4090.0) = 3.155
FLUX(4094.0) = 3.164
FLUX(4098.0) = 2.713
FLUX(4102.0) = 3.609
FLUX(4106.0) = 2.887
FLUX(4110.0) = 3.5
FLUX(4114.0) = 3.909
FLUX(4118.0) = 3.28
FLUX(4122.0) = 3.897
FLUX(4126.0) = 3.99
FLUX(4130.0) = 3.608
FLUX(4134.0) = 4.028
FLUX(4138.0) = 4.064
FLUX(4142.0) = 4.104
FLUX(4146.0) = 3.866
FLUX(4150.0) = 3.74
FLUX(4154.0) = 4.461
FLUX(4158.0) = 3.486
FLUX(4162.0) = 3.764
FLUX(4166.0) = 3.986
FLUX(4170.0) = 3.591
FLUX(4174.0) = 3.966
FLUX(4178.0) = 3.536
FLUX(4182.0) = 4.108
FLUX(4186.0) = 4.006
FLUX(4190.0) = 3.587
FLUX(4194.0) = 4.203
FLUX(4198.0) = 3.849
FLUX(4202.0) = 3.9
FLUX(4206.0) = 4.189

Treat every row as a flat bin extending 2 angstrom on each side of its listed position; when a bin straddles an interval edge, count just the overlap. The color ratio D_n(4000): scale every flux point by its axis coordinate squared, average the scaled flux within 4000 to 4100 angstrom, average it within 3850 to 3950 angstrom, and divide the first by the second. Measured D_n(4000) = 1.27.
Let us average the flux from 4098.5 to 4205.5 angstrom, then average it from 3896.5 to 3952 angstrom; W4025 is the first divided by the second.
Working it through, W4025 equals 1.1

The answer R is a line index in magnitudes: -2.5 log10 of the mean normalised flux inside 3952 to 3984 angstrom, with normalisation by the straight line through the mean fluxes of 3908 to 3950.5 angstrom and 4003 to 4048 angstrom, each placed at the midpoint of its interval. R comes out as 0.239 mag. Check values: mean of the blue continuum 3.34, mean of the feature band 2.88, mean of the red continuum 3.98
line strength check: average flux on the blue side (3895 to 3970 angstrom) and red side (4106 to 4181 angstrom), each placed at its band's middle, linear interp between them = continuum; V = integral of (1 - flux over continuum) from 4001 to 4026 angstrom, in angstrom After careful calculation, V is -3.7 angstrom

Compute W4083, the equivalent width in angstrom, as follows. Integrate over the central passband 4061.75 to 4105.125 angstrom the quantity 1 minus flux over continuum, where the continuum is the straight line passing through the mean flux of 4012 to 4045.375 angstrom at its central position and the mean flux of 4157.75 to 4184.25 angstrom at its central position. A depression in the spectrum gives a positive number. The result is 3.2 angstrom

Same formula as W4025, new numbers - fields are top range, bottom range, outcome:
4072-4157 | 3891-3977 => 1.15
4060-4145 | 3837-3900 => 1.18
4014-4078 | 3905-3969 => 1.22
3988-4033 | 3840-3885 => 1.24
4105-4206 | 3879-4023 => 1.14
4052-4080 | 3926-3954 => 1.23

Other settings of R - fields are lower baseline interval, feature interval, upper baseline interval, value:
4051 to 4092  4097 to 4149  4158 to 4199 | 0.05 mag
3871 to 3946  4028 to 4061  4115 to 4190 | -0.11 mag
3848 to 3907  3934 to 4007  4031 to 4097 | 0.06 mag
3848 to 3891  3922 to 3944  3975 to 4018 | 0.14 mag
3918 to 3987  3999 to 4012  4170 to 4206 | -0.22 mag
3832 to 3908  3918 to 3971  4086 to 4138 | 0.03 mag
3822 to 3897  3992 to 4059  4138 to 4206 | -0.14 mag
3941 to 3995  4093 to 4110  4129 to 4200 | 0.17 mag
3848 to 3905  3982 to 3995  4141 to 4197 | -0.10 mag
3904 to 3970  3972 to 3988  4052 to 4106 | 0.10 mag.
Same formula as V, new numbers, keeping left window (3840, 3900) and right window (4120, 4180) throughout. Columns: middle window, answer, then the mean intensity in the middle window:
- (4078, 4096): 1.0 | 3.51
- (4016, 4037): -2.1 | 3.9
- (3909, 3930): -1.5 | 3.5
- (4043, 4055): -0.8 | 3.86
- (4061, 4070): -0.9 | 4.01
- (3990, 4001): -1.8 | 4.04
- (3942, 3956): -1.0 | 3.58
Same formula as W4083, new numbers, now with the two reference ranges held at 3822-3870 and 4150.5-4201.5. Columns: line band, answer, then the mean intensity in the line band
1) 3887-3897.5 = 0.9 angstrom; 2.9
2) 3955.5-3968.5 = 1.8 angstrom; 2.88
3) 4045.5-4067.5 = -1.7 angstrom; 3.85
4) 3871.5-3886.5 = 0.9 angstrom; 2.94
